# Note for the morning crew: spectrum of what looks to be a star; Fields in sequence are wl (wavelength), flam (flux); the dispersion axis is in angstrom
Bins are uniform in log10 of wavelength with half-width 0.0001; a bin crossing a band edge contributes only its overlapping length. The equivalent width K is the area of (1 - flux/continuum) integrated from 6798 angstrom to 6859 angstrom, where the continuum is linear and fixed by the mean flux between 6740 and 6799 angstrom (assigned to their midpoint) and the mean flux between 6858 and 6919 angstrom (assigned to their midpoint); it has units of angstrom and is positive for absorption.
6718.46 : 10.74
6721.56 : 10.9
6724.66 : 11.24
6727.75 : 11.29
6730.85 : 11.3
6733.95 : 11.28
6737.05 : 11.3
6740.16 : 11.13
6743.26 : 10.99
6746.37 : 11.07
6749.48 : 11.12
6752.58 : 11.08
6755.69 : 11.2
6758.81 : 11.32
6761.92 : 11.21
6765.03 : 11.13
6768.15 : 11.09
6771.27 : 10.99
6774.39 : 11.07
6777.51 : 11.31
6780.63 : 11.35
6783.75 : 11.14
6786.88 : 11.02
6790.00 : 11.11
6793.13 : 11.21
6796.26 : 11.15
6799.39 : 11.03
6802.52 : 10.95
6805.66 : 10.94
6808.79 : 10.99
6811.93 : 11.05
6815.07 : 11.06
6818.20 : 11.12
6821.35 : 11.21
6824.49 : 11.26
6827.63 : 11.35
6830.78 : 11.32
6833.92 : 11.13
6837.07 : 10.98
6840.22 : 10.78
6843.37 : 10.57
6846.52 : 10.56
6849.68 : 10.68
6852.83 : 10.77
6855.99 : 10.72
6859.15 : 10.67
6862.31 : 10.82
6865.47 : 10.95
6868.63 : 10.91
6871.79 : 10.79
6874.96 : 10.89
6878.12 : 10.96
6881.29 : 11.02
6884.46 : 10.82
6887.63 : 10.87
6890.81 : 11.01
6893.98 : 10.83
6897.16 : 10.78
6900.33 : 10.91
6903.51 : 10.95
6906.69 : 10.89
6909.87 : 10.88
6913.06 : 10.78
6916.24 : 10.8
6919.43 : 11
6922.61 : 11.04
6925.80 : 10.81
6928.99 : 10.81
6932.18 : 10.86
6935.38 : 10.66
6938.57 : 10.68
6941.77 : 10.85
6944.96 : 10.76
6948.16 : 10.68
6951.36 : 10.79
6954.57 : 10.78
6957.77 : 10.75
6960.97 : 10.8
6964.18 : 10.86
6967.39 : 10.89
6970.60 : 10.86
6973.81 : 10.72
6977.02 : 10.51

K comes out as 0.2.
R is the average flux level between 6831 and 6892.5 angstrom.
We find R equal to 10.8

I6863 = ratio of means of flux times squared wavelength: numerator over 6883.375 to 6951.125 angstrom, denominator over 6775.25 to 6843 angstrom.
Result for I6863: 1.01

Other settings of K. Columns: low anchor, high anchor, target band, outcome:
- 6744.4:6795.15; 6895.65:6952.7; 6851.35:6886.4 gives 0.31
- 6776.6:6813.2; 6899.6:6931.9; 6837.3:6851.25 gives 0.42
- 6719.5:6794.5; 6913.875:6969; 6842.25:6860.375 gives 0.52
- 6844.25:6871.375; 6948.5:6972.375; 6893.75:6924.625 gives -0.30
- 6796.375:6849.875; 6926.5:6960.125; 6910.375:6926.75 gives -0.11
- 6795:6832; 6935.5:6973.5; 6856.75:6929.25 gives 0.34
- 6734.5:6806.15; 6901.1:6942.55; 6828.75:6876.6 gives 0.59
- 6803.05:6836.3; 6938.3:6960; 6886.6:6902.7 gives 0.05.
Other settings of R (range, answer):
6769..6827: 11.1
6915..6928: 10.9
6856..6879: 10.8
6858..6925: 10.9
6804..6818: 11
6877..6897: 10.9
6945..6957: 10.7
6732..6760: 11.2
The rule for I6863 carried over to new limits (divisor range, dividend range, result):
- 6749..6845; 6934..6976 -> 1.02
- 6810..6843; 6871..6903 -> 1.00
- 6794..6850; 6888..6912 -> 1.01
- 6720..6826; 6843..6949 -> 1.01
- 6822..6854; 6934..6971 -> 1.02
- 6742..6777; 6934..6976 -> 1.03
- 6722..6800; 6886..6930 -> 1.02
